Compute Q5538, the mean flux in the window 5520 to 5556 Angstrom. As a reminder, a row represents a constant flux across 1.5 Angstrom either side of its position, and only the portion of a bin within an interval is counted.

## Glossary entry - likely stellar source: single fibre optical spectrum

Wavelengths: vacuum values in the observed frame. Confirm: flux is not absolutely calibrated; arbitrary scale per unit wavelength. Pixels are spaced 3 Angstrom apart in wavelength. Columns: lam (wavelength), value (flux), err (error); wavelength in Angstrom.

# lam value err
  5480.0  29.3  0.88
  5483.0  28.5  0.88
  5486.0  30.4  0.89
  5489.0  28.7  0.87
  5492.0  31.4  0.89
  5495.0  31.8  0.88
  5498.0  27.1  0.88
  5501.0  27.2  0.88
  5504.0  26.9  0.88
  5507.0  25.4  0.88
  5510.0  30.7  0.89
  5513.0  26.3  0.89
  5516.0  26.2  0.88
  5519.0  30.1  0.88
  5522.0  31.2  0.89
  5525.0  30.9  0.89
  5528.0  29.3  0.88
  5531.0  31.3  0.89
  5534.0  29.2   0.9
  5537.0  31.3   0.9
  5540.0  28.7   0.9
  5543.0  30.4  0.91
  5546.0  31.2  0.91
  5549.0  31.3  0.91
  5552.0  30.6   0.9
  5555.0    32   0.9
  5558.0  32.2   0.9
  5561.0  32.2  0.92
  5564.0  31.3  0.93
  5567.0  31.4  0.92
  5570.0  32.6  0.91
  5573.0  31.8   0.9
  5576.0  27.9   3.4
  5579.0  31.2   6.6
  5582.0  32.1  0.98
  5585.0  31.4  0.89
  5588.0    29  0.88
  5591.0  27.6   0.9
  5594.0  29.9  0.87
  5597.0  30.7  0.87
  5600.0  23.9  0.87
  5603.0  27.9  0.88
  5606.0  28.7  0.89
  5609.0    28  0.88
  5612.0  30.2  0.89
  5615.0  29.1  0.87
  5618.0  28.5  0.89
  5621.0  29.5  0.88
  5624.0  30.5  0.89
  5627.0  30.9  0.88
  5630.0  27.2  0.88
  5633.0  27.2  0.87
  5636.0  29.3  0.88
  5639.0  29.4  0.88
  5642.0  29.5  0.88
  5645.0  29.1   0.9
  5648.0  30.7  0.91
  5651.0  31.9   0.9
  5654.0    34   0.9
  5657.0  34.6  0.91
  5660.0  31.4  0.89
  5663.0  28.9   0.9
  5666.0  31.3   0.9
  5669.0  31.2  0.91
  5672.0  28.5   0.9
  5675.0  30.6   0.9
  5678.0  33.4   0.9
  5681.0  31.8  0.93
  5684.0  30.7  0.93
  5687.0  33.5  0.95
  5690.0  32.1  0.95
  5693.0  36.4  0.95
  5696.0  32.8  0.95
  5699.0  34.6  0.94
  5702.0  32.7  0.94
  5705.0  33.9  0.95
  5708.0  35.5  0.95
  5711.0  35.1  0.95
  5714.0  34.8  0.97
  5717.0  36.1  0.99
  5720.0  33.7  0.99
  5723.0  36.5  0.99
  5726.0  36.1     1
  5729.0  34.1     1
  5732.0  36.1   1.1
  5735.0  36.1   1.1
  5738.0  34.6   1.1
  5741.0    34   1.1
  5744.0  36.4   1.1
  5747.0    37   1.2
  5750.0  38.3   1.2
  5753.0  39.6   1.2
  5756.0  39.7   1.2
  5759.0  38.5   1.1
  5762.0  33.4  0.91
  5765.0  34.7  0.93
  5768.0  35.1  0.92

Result 30.6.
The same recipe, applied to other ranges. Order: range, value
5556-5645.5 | 29.7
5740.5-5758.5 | 37.8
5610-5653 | 29.5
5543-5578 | 31.3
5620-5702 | 31.2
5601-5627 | 29.1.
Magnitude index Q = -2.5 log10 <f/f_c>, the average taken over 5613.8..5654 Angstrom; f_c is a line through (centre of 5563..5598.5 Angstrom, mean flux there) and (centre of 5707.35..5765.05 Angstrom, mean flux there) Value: 0.099 mag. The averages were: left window 30.6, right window 36.1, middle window 29.6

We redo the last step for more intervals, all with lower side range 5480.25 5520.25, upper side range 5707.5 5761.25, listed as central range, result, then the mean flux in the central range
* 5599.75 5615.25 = 0.14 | 28.2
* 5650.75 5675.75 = 0.08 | 31.4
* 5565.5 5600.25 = 0.04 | 30.2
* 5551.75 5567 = -0.04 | 31.7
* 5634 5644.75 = 0.13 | 29.3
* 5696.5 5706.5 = 0.05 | 33.6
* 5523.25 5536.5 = -0.03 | 30.3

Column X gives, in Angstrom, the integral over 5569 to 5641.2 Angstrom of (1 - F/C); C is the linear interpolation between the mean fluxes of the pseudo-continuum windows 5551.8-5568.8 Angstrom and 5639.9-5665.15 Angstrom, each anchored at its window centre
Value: 4.91 Angstrom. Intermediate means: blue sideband 31.7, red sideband 31.2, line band 29.3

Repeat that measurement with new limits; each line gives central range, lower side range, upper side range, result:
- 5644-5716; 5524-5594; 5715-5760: 4.3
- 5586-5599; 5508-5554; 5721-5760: 1.1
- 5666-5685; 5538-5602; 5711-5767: 1.6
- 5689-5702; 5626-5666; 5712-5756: -0.1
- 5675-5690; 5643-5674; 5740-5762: 0.3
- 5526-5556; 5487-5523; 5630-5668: -1.5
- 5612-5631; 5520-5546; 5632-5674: 0.7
